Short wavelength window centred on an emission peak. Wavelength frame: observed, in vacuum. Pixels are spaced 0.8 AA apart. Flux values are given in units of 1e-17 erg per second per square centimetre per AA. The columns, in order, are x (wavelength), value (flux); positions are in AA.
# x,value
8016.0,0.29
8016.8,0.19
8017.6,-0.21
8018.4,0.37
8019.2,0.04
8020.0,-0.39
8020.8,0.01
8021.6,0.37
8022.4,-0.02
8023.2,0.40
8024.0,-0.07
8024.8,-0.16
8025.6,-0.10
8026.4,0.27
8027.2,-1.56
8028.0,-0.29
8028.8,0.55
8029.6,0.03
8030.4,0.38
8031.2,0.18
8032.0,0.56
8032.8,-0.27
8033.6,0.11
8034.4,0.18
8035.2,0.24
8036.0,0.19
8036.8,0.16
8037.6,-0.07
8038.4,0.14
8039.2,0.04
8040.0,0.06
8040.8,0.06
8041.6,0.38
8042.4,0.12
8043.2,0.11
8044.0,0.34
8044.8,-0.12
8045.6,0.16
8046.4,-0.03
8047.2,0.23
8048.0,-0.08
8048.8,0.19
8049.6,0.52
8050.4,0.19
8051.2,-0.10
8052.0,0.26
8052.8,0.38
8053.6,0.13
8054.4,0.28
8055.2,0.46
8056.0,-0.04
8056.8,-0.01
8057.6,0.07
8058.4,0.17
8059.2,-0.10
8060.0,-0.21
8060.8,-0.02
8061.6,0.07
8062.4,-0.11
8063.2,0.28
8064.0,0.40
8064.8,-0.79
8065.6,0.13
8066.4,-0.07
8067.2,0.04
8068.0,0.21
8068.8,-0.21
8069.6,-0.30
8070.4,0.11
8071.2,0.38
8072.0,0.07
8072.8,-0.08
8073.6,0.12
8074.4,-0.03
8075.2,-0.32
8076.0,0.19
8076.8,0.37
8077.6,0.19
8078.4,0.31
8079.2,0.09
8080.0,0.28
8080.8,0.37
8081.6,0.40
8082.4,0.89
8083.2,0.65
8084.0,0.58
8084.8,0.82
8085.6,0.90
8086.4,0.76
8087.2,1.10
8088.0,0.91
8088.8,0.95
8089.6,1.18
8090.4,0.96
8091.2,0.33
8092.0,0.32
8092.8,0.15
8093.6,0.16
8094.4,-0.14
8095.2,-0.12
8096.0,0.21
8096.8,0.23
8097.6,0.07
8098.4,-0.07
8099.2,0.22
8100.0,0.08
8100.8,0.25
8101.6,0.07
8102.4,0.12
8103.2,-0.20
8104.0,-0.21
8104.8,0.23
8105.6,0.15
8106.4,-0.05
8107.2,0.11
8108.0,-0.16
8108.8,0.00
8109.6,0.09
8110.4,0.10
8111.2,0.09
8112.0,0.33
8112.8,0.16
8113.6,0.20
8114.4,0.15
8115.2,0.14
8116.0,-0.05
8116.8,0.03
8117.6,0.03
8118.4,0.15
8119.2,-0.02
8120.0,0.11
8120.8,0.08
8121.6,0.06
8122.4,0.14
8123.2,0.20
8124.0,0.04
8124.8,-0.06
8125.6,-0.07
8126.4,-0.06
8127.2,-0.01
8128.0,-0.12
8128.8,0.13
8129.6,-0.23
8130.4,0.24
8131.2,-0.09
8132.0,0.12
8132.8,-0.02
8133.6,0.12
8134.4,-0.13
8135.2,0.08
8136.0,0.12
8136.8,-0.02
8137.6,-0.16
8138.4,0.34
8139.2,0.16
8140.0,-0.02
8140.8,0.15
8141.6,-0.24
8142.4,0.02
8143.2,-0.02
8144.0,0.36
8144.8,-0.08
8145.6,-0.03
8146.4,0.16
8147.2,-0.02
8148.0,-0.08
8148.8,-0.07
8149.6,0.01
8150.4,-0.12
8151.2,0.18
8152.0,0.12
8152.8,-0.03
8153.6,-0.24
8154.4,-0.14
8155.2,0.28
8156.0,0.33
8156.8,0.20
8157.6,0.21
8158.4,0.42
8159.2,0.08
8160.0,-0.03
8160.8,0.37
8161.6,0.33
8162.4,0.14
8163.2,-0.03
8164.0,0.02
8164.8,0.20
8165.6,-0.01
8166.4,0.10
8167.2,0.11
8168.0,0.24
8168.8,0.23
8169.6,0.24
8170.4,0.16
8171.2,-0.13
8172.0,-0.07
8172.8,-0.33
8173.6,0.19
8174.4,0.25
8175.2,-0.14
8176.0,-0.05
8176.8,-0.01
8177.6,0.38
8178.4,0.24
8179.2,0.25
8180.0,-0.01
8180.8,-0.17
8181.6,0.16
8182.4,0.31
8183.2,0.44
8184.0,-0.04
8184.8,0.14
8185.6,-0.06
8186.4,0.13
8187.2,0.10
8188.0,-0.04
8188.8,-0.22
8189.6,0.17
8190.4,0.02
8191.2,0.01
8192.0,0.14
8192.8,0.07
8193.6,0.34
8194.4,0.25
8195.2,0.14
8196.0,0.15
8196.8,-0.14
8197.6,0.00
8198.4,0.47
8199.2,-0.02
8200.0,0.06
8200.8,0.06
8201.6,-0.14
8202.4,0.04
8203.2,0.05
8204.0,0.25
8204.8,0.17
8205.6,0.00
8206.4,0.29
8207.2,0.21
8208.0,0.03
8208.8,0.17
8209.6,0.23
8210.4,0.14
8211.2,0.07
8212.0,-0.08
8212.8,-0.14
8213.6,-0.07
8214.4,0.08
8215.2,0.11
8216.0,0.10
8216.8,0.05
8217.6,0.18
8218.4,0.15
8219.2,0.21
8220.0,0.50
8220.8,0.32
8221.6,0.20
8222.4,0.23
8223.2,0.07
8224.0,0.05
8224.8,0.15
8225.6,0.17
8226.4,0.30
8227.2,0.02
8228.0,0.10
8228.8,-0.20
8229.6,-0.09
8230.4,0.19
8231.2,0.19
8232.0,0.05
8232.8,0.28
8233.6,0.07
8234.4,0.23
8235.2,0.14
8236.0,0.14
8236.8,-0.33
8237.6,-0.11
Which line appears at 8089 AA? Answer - [O II]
